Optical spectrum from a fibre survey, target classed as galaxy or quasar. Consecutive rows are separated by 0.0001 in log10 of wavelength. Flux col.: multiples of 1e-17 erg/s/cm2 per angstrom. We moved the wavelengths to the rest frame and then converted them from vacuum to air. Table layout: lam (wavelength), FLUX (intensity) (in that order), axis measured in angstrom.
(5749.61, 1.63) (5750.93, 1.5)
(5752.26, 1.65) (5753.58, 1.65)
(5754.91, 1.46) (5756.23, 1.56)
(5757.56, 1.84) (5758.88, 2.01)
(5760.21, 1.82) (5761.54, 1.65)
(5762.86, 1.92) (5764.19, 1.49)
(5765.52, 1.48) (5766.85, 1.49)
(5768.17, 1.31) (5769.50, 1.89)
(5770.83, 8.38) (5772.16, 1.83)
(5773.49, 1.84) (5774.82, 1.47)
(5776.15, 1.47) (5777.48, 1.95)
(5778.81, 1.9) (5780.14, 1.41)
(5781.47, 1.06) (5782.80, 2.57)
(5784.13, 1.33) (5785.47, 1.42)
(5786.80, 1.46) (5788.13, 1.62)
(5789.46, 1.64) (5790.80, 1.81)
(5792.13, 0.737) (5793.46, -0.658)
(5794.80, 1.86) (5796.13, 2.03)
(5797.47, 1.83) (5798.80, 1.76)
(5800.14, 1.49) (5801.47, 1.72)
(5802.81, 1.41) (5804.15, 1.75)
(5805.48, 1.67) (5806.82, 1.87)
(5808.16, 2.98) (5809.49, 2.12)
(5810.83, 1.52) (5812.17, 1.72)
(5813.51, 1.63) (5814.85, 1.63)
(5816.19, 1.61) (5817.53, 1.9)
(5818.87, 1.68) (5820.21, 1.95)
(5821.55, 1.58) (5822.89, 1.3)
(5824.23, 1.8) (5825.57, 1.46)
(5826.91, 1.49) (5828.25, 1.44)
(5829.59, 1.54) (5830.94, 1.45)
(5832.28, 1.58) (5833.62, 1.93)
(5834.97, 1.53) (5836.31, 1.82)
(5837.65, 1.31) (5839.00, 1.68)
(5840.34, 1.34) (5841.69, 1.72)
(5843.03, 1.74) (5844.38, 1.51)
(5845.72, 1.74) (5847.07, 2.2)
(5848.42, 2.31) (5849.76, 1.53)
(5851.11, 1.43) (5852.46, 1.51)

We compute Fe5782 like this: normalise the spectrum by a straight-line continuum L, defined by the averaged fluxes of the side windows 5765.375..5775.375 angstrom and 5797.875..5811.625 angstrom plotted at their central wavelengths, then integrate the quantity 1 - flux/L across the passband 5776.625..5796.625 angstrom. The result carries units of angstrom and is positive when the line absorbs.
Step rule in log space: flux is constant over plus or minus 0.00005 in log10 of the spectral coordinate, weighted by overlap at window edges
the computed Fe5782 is 6.7 angstrom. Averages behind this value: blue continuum 2.52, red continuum 1.83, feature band 1.47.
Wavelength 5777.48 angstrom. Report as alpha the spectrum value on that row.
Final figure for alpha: 1.95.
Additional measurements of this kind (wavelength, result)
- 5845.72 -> 1.74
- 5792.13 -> 0.737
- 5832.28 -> 1.58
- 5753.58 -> 1.65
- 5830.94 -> 1.45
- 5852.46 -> 1.51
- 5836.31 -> 1.82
